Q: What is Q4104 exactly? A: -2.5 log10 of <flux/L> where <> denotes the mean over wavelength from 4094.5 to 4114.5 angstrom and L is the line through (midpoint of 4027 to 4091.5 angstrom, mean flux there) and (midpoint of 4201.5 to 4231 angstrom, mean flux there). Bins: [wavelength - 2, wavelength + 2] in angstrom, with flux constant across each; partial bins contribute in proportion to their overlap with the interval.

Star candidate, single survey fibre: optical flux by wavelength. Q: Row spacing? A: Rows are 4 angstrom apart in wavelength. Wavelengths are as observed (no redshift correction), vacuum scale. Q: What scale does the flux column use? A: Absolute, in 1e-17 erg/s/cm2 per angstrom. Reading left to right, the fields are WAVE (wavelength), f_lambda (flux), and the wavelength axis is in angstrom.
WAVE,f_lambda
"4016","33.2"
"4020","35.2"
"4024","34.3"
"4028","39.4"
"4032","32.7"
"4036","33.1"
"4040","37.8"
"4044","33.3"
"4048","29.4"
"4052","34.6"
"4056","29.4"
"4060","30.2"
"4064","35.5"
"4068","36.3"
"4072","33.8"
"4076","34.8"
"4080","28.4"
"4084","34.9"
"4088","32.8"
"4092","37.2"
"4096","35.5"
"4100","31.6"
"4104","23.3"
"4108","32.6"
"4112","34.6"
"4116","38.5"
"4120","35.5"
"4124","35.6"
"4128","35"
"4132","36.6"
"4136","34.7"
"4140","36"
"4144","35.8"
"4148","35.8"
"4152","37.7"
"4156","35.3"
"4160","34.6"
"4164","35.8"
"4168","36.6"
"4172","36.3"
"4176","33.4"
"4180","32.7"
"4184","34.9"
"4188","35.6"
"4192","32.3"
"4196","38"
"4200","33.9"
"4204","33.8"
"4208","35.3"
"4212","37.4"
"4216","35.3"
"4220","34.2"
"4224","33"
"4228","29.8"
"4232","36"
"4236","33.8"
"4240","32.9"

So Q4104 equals 0.07 mag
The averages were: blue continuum 33.5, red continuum 34.2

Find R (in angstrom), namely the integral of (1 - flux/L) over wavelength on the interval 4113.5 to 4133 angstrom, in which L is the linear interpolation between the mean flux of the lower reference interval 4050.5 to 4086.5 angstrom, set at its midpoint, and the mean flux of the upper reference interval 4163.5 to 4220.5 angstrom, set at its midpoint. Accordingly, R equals -1.28 angstrom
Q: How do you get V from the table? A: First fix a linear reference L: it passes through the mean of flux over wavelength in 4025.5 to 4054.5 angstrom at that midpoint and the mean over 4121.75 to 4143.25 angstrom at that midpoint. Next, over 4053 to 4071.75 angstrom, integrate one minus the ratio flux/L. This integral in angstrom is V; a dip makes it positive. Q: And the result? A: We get 0.8 angstrom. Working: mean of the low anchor 34.2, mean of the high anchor 35.6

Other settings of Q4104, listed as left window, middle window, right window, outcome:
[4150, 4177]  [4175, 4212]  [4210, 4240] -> 0.01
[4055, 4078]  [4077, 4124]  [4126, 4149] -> 0.04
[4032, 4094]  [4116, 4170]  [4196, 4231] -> -0.06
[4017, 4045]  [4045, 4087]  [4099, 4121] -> 0.04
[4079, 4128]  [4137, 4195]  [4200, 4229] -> -0.04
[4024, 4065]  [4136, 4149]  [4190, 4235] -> -0.05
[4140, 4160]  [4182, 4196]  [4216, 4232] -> -0.01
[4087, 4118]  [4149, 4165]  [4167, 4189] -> -0.05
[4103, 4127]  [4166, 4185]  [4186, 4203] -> 0.00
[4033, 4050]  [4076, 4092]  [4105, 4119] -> 0.03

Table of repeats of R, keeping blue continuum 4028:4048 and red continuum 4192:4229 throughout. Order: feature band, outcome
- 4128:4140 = -0.41 angstrom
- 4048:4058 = 0.82 angstrom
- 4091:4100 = -0.22 angstrom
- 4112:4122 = -0.62 angstrom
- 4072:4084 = 0.63 angstrom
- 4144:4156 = -0.67 angstrom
